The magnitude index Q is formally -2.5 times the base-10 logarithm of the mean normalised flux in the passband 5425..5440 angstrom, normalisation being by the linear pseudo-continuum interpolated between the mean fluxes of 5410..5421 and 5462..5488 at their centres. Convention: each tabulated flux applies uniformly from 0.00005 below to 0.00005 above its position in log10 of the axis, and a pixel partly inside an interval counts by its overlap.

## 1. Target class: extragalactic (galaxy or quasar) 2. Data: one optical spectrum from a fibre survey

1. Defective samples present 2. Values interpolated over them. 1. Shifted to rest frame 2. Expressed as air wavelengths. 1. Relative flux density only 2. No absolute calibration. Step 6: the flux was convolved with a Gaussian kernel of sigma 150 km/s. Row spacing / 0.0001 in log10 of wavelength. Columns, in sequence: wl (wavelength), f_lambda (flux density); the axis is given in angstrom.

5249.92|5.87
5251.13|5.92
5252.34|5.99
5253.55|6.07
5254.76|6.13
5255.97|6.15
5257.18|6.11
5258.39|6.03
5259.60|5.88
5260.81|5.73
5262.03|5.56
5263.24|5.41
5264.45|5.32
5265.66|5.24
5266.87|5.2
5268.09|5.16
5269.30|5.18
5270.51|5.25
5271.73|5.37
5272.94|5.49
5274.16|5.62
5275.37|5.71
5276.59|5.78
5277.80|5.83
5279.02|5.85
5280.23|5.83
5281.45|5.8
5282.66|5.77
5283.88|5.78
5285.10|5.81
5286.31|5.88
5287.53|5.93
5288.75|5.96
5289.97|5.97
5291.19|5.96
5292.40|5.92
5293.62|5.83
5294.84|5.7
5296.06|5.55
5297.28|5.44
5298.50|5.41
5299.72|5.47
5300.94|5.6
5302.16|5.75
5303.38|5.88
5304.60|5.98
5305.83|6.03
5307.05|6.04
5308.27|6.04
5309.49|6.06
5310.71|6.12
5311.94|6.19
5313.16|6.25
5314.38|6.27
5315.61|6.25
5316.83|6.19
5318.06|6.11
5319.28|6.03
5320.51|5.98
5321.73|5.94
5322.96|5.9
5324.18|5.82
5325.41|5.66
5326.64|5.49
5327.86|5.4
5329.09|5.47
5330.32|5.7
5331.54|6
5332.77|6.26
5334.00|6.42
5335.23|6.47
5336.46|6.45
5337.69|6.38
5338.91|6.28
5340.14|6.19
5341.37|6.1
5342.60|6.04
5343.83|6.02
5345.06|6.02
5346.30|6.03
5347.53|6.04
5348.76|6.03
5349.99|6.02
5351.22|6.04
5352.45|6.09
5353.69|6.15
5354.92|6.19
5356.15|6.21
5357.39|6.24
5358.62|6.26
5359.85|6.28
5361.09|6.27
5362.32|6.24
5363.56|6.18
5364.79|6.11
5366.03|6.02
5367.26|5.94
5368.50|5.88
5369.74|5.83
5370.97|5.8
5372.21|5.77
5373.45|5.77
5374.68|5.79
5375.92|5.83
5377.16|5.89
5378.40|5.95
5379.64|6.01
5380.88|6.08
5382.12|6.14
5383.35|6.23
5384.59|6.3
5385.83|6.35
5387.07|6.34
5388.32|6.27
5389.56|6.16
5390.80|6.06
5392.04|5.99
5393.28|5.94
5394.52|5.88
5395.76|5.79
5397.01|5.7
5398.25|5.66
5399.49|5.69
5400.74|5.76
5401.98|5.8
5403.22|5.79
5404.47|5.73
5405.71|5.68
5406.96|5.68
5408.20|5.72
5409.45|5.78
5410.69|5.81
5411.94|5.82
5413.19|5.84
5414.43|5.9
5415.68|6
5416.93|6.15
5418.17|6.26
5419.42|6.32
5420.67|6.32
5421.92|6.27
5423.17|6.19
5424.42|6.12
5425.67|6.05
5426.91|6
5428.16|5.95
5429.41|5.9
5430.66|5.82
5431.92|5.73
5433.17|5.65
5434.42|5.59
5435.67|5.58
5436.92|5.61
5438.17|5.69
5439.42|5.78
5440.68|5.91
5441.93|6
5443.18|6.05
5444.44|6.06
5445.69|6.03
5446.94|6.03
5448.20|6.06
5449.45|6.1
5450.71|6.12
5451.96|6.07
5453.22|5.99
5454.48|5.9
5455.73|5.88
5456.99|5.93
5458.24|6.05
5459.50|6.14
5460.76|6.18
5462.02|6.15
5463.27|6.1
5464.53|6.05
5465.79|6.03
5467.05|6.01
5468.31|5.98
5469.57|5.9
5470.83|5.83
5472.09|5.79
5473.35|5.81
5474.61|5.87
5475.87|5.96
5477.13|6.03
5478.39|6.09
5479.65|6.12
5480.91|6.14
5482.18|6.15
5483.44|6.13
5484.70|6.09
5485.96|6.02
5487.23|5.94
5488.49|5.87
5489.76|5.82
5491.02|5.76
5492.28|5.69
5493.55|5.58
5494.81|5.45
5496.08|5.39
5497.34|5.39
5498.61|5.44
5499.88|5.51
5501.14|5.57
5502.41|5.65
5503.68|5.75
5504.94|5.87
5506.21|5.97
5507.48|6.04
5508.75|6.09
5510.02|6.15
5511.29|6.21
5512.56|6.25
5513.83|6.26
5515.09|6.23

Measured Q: 0.05 mag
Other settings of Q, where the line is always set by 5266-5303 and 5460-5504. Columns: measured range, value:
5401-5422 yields -0.02 mag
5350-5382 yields -0.05 mag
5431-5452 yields -0.01 mag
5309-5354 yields -0.06 mag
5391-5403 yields -0.01 mag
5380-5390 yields -0.08 mag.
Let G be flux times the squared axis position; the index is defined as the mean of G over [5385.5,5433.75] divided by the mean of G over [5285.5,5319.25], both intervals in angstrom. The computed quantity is 1.04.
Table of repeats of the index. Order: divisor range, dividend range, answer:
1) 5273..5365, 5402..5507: 1.04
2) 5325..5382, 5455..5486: 1.04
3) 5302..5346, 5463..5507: 1.03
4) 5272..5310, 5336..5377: 1.07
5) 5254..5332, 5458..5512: 1.09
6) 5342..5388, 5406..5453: 1.00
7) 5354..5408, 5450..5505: 1.02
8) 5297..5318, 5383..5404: 1.04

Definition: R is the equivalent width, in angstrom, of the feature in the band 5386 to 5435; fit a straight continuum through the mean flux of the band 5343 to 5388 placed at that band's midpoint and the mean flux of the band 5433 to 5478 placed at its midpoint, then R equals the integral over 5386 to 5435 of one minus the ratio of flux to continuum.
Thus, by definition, 0.6 angstrom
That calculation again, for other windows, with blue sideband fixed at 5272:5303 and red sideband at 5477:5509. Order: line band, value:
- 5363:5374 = -0.3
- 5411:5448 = -1.0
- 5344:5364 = -1.3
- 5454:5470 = -0.6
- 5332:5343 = -1.0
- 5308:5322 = -0.9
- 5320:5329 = 0.1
